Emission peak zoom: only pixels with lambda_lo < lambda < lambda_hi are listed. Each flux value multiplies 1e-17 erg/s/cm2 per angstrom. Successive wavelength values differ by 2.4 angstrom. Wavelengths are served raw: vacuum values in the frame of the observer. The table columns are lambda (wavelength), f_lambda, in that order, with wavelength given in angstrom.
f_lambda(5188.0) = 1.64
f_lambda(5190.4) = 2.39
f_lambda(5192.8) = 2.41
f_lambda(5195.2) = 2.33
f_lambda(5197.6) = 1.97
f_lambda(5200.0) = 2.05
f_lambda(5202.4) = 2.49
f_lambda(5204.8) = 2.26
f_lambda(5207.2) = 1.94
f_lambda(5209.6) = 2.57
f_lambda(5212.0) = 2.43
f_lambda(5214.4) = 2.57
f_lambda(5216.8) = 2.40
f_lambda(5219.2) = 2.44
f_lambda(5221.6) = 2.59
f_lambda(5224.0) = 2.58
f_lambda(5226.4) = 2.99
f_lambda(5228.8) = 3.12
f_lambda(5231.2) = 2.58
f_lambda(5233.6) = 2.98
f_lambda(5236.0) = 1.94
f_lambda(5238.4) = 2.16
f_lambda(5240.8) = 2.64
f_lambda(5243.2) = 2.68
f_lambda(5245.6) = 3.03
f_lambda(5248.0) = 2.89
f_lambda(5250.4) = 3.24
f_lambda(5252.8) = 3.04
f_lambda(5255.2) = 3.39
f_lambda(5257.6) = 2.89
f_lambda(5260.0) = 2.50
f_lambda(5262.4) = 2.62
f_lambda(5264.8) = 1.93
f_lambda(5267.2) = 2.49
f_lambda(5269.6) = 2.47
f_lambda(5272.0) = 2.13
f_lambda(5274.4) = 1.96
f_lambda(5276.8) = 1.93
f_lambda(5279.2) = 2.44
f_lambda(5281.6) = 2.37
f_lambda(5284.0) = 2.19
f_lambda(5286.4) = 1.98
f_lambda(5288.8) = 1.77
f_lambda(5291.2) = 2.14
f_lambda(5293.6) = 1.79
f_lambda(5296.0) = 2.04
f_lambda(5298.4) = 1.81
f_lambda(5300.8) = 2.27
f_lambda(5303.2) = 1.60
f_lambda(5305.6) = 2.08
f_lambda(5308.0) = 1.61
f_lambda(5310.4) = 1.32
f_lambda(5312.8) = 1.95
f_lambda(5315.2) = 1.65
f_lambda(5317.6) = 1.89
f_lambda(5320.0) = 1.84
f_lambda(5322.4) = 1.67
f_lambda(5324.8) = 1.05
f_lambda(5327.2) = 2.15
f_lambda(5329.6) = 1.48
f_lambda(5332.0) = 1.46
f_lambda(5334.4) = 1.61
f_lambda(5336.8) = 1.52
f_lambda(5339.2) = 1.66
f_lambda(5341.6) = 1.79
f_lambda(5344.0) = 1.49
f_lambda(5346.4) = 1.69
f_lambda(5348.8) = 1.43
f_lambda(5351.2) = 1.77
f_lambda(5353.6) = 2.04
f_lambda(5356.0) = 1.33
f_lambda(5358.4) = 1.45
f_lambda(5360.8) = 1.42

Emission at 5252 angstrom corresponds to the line C IV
